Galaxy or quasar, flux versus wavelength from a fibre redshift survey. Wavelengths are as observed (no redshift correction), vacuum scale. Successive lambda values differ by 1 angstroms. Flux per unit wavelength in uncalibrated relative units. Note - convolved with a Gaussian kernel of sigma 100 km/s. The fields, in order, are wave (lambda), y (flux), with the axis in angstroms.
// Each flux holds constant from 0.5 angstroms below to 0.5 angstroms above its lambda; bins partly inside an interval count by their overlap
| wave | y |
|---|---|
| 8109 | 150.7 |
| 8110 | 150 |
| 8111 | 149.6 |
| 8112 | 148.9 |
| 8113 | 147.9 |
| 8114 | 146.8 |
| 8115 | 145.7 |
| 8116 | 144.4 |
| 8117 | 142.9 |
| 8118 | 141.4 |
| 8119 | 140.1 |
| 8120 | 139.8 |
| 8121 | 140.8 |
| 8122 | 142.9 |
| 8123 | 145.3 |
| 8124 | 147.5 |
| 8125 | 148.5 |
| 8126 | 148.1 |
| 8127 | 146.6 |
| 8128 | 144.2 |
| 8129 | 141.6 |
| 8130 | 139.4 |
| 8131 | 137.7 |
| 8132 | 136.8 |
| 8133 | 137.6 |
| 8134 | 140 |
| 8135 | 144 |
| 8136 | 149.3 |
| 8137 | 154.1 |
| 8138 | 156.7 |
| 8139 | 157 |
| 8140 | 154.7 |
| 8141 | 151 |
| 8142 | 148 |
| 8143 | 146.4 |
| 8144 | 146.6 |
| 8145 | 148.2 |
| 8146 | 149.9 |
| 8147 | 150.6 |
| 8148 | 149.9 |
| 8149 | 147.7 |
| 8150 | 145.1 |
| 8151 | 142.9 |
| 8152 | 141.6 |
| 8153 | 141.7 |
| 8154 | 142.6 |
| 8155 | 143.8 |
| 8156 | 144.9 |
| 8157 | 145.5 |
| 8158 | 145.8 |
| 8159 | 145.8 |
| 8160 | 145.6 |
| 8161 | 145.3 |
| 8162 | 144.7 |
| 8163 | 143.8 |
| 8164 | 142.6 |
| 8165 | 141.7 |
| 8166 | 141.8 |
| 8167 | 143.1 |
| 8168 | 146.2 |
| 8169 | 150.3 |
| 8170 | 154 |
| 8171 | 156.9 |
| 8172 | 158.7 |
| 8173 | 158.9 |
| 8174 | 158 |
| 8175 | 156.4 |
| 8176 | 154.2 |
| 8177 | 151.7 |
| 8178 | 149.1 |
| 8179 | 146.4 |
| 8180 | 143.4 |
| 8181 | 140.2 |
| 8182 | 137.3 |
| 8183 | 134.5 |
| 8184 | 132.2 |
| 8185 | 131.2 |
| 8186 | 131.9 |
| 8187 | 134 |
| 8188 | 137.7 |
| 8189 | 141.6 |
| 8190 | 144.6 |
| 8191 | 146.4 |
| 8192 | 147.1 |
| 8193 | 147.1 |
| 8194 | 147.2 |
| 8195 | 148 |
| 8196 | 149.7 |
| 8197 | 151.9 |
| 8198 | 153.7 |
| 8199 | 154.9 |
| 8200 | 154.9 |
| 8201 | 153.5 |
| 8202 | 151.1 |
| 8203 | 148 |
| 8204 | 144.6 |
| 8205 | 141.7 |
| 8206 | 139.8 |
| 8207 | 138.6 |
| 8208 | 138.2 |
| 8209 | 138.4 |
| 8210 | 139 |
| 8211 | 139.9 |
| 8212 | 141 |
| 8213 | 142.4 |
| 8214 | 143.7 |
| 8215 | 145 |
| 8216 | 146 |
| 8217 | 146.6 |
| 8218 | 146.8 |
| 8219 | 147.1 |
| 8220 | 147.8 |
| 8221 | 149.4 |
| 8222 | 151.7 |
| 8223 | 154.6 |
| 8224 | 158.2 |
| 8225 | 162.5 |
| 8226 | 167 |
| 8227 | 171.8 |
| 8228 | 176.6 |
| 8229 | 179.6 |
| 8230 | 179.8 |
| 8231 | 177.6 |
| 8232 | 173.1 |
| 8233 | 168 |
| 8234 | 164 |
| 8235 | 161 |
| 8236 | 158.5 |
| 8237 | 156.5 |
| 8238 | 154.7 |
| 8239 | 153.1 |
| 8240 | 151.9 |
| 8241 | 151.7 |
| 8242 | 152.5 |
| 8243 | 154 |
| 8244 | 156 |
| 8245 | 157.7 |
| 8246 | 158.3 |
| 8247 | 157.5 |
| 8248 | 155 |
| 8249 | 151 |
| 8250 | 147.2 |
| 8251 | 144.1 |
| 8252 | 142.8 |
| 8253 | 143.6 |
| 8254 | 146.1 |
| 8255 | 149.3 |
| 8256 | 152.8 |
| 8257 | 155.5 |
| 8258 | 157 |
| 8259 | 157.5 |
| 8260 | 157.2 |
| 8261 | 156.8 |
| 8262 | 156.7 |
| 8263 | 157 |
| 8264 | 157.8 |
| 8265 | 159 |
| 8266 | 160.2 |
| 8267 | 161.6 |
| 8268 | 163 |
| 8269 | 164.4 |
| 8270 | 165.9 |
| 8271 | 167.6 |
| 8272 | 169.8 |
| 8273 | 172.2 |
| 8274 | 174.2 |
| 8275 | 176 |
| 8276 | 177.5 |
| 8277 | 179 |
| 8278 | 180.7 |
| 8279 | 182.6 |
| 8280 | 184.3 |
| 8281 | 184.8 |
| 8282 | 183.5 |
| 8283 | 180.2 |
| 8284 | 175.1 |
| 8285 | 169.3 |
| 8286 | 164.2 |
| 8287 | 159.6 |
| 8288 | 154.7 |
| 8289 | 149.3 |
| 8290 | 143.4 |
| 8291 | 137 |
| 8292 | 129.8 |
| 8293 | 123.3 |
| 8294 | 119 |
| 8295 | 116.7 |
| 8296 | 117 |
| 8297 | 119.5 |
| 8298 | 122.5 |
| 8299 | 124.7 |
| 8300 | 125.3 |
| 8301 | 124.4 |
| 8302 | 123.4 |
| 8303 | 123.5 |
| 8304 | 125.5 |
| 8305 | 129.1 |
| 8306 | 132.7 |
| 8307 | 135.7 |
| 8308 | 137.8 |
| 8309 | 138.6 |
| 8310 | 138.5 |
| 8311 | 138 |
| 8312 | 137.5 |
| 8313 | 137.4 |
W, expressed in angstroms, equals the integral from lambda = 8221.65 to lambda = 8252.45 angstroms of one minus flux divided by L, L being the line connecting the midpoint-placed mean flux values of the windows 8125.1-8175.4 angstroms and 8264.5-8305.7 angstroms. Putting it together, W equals -1.85 angstroms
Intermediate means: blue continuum 147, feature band 160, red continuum 153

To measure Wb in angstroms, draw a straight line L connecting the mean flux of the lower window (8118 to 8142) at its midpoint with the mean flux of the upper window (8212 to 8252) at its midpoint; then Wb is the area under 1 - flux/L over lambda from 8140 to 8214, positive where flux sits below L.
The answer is 2.3 angstroms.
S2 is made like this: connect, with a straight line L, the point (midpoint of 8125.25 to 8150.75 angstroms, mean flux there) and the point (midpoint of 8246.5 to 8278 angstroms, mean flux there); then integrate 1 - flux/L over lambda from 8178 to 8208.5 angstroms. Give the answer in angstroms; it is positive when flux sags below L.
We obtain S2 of 1.74 angstroms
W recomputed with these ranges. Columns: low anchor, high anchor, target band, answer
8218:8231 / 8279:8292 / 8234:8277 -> 1.4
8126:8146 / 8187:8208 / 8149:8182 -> -0.1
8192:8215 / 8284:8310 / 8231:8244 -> -1.6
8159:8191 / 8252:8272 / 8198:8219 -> 0.7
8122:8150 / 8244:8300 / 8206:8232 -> -0.2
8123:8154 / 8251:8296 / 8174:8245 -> 1.1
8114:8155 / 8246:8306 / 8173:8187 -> 0.4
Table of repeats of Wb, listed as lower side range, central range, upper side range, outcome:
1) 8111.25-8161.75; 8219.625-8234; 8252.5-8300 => -1.24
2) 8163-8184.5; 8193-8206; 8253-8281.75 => 0.24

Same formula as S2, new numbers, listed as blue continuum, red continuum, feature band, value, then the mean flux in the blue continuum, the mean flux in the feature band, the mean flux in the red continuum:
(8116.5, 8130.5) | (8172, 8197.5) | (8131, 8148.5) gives -0.49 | 144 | 148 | 145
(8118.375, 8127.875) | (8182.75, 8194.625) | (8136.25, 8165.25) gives -0.95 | 144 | 147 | 140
